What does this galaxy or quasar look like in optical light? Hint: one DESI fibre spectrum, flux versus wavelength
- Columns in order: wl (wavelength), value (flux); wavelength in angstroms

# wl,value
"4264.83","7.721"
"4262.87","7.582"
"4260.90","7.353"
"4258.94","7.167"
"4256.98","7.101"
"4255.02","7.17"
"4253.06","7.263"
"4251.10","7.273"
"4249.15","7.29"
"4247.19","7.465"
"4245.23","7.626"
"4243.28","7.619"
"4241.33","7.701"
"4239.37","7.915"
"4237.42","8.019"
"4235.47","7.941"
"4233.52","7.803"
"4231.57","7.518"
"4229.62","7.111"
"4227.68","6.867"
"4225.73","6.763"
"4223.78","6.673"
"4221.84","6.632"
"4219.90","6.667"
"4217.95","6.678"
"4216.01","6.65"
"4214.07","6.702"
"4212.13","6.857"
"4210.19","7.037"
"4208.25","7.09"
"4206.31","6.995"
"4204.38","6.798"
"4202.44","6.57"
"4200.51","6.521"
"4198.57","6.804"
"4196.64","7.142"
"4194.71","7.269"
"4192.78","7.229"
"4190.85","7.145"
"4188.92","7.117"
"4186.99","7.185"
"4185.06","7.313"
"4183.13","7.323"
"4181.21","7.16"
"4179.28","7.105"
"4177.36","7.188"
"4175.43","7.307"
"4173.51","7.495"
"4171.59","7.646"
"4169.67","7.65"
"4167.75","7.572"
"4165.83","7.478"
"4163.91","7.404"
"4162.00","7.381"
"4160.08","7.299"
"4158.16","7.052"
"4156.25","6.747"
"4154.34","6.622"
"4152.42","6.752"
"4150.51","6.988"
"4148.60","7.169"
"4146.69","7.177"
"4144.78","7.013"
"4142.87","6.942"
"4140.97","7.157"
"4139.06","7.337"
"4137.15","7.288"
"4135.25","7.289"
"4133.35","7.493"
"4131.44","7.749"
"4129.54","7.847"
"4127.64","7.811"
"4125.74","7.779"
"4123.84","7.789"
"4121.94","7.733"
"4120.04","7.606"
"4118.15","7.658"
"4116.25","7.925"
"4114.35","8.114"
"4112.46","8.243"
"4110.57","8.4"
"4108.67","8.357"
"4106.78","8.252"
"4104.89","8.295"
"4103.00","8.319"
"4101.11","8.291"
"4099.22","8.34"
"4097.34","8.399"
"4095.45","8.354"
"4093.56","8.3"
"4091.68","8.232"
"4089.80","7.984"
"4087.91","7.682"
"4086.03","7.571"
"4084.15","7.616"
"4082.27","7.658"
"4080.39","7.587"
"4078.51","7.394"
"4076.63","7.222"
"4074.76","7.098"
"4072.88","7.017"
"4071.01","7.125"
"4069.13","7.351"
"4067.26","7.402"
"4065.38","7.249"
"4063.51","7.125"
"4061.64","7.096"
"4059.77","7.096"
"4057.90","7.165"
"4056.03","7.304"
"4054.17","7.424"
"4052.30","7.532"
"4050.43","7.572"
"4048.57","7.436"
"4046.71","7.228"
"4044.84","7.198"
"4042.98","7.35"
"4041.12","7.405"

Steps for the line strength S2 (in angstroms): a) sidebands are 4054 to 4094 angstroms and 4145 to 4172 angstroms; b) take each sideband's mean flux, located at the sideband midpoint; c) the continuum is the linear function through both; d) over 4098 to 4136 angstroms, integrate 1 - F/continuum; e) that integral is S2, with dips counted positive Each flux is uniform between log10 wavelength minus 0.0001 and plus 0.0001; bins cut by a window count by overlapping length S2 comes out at -3.4 angstroms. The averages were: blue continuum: 7.43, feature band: 7.97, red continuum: 7.2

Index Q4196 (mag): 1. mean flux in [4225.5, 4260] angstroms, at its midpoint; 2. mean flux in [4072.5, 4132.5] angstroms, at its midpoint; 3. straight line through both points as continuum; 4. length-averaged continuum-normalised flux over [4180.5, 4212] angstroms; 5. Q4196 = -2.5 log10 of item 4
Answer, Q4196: 0.08 mag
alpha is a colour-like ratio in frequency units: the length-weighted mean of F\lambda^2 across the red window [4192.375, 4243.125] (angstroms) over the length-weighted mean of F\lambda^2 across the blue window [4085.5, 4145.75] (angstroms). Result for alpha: 0.9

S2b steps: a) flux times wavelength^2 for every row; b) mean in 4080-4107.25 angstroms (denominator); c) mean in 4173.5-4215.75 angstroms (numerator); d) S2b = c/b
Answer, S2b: 0.92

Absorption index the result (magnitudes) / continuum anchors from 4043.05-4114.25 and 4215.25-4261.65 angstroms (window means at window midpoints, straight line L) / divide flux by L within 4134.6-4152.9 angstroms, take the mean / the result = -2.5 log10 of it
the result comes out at 0.06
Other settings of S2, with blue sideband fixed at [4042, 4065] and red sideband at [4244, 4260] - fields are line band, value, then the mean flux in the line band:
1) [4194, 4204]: 0.62 angstroms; 6.85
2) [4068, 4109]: -3.00 angstroms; 7.83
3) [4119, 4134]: -0.89 angstroms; 7.73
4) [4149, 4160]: 0.62 angstroms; 6.89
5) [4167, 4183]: -0.19 angstroms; 7.39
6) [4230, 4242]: -0.79 angstroms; 7.78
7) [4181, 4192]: 0.13 angstroms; 7.21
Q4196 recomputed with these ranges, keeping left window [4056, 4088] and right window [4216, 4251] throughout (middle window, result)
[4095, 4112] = -0.14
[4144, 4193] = 0.01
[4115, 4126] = -0.06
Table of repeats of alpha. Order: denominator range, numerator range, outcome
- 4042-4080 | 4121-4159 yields 1.04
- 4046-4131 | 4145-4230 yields 0.96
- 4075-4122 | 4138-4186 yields 0.93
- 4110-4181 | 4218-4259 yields 1.03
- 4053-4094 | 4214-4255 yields 1.06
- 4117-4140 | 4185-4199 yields 0.97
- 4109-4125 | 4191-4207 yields 0.91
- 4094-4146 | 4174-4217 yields 0.93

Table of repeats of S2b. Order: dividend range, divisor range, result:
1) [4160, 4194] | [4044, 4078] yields 1.07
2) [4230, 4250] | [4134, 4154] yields 1.13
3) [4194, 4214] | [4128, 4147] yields 0.97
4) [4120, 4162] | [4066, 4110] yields 0.96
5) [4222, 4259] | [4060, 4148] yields 1.02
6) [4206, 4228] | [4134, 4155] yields 0.99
